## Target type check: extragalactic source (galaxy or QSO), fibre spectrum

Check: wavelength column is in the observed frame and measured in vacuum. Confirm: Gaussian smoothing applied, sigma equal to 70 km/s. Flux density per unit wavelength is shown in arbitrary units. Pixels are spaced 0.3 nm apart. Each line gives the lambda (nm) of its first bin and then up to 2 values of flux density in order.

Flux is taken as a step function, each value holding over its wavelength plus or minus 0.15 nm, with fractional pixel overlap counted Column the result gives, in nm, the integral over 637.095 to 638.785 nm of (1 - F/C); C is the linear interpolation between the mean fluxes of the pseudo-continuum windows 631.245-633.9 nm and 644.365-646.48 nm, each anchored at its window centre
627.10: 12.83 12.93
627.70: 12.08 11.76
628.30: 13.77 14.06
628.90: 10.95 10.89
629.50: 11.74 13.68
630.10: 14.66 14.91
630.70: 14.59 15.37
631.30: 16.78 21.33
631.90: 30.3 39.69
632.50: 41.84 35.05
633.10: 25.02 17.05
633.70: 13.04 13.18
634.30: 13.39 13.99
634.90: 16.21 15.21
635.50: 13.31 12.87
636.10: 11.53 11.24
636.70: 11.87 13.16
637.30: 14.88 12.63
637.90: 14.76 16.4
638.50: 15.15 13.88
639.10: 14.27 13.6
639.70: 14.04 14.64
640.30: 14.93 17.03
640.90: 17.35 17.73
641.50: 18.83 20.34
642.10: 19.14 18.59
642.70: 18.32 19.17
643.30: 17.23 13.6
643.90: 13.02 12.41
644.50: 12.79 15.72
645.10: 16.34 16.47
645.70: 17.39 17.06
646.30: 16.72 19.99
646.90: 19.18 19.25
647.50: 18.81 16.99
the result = 0.58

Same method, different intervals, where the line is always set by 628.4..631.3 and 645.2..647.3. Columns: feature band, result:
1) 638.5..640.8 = 0.21 nm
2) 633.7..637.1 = 0.41 nm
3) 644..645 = 0.21 nm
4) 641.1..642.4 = -0.18 nm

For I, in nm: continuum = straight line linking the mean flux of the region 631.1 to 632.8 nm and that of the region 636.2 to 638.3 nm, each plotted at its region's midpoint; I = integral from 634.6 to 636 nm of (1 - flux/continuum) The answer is 0.380 nm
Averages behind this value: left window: 30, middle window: 14.3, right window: 13.4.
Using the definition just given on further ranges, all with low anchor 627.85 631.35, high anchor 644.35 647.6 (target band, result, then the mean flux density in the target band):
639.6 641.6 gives -0.04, 16.4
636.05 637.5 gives 0.24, 12.6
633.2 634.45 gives -0.01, 14.6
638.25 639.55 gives 0.10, 14.4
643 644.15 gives 0.11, 15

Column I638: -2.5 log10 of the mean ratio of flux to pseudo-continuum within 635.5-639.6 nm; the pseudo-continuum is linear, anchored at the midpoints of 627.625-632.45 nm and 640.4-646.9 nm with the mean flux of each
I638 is 0.25 mag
